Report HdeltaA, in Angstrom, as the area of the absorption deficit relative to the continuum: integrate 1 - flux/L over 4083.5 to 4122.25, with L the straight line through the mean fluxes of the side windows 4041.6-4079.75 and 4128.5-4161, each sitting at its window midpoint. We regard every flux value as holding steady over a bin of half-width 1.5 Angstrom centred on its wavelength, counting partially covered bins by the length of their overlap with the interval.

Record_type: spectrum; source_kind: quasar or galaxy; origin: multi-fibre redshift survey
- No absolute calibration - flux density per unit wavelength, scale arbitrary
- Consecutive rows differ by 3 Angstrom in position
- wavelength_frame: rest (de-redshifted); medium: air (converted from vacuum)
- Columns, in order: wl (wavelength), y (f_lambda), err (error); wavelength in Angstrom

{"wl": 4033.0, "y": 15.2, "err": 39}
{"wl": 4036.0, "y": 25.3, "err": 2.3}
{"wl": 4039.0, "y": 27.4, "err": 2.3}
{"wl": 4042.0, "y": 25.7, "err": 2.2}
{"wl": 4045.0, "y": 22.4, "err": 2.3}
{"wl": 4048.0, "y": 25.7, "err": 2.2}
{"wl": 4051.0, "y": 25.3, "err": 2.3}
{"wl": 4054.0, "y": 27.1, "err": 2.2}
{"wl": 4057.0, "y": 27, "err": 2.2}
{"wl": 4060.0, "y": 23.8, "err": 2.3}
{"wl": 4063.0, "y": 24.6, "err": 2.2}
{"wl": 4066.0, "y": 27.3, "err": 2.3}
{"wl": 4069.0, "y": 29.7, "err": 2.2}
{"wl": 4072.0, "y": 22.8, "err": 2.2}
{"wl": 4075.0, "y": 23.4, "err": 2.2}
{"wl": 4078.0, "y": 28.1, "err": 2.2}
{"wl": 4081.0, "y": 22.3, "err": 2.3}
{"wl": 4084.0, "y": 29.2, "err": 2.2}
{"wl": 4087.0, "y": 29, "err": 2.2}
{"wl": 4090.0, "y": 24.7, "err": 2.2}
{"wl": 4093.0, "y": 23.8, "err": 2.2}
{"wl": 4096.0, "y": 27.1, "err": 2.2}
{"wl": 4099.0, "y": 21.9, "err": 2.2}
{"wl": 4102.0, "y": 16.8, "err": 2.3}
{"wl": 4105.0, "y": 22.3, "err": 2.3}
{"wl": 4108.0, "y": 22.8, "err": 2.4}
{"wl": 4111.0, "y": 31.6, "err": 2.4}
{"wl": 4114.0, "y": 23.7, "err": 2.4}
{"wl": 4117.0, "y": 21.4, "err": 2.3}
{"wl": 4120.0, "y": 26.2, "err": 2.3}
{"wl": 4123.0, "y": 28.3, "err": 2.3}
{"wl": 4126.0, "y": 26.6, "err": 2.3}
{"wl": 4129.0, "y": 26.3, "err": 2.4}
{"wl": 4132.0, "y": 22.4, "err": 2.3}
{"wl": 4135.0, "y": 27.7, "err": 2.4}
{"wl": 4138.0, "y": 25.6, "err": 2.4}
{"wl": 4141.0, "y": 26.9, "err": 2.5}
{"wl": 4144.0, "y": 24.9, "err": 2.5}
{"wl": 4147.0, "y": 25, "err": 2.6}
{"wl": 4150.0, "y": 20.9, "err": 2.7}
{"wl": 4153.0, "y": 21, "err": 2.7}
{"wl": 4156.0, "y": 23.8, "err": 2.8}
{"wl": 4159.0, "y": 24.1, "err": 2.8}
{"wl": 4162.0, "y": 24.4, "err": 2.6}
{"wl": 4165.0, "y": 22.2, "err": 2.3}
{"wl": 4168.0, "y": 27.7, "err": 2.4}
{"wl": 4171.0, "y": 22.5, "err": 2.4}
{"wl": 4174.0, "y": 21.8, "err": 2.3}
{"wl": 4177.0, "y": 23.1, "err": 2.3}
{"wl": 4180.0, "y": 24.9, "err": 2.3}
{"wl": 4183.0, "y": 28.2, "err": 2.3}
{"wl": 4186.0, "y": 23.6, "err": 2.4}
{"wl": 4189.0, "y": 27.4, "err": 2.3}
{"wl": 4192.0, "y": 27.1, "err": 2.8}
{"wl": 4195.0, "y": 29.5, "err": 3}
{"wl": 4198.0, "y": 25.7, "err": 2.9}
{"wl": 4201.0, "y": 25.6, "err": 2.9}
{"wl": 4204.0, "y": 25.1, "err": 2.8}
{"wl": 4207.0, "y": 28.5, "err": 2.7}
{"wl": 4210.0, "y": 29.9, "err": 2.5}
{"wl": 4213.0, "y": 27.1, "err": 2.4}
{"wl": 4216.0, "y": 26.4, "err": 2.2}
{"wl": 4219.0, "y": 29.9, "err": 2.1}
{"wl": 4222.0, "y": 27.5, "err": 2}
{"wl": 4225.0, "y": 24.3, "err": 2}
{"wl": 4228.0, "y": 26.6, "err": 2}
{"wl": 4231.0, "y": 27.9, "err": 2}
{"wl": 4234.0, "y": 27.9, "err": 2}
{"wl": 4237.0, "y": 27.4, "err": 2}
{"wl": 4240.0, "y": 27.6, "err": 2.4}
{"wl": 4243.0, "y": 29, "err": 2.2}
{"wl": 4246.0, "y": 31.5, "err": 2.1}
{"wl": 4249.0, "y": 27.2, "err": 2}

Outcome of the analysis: 0.57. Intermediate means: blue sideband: 25.6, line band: 24.6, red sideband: 24.4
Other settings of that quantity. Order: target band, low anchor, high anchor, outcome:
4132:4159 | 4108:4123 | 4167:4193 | 1.1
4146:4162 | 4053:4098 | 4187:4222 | 2.3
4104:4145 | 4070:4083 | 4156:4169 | -1.8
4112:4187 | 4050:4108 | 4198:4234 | 4.3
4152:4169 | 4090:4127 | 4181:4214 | 1.4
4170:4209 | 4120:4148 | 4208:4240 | 1.8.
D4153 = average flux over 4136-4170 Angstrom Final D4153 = 24.3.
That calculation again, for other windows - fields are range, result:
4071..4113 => 24.7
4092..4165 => 24.4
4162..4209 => 25.5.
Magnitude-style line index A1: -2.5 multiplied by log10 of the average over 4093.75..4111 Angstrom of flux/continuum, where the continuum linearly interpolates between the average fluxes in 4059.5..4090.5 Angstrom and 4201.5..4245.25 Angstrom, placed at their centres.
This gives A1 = 0.14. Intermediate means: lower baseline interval 26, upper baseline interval 27.5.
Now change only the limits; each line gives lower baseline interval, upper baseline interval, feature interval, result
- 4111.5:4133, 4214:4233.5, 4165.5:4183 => 0.09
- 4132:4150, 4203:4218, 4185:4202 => 0.02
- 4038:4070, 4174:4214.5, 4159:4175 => 0.11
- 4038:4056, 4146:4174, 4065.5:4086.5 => -0.05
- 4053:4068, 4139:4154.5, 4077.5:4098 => -0.03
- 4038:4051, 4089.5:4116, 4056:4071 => -0.07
